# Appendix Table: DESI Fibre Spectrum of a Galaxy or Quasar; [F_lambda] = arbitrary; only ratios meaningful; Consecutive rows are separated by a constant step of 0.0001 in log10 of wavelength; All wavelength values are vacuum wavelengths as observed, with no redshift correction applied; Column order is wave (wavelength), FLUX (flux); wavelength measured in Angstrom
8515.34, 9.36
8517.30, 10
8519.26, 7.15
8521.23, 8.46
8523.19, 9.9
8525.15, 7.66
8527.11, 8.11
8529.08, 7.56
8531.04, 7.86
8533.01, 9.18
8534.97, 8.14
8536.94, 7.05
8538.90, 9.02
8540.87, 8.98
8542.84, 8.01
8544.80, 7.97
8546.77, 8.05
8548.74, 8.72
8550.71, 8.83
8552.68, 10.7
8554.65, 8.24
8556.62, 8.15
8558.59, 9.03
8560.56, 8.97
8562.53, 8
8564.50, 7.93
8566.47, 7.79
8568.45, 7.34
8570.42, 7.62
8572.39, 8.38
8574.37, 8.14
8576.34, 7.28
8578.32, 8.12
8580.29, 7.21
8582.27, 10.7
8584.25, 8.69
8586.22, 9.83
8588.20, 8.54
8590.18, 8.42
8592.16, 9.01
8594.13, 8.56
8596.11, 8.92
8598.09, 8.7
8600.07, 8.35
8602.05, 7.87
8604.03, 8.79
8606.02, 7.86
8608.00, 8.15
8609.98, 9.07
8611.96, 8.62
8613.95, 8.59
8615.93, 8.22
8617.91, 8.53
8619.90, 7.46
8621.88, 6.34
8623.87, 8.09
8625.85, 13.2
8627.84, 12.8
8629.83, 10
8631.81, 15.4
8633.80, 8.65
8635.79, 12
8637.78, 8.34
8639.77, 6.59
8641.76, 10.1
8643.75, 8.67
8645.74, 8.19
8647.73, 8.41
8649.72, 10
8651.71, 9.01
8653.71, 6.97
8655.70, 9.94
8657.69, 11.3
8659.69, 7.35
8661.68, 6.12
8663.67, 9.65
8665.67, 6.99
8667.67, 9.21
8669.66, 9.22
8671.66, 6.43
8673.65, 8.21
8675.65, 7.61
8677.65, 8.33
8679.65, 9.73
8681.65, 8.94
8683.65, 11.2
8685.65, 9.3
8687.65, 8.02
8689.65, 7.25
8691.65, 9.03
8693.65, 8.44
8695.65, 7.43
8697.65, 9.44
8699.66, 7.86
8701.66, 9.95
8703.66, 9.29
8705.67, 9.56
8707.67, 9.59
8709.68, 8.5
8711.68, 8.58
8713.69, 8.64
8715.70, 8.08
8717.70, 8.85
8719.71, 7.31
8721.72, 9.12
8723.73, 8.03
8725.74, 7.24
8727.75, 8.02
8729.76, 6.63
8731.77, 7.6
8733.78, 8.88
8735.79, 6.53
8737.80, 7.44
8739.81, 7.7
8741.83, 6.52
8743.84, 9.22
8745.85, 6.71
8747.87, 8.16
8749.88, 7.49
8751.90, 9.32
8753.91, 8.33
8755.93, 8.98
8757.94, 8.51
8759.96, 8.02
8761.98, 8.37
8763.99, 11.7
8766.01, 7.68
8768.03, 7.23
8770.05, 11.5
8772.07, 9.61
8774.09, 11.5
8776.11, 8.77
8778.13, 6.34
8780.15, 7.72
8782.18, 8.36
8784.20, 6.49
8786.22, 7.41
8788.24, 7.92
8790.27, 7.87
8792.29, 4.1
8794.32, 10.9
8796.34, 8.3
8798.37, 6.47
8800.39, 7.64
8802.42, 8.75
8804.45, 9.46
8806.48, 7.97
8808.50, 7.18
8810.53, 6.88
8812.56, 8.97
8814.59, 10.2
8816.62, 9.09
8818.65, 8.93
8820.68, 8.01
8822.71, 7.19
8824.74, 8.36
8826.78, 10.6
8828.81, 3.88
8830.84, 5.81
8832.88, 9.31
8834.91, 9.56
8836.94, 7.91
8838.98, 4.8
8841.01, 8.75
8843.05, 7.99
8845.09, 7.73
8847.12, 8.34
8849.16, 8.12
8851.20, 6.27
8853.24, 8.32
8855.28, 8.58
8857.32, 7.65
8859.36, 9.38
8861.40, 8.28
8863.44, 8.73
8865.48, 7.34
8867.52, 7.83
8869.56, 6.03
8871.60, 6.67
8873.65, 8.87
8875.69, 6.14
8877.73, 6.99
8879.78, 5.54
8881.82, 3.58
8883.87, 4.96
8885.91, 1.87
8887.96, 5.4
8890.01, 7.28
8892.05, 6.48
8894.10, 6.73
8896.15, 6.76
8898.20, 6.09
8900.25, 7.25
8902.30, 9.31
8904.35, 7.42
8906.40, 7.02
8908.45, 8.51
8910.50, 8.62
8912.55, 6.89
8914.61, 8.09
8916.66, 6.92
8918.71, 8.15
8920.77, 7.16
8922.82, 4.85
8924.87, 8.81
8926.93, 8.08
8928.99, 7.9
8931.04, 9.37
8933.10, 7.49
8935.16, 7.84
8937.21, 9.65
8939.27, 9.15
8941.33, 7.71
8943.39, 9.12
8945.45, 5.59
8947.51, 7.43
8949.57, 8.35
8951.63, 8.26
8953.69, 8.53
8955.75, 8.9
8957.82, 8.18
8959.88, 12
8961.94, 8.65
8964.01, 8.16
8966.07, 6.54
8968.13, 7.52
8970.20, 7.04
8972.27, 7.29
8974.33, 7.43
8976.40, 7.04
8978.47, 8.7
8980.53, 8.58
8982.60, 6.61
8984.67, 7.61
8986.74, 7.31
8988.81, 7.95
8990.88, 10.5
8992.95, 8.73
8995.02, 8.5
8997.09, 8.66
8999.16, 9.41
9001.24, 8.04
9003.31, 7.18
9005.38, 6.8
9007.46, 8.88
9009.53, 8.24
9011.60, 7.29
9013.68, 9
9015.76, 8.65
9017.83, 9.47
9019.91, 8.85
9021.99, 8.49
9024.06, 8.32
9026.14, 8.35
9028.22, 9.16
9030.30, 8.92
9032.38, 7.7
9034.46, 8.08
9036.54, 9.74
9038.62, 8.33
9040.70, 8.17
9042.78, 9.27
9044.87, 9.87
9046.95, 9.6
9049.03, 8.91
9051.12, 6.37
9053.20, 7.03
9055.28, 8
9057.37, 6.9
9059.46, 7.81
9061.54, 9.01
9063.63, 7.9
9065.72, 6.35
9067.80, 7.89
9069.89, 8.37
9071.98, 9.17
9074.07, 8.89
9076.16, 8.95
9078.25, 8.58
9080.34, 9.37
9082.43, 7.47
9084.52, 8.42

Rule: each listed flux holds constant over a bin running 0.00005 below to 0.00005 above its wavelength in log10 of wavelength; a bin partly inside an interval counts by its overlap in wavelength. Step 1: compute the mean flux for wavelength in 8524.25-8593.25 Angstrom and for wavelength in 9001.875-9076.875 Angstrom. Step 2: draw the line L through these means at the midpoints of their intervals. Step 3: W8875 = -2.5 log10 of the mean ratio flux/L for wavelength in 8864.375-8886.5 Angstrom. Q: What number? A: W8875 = 0.34 mag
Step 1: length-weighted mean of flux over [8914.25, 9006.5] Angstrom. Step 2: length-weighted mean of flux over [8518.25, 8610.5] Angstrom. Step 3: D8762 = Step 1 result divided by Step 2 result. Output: 0.96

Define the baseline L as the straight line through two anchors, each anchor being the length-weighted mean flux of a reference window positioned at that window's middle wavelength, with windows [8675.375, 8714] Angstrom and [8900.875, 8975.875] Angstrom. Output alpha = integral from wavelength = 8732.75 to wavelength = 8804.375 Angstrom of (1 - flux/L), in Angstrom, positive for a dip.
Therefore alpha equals 3.3 Angstrom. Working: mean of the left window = 8.86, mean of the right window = 7.99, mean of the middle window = 8.2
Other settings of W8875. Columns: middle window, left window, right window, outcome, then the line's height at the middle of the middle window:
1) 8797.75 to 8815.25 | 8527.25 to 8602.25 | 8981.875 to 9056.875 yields 0.03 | 8.4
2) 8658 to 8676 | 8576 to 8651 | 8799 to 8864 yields 0.10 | 8.79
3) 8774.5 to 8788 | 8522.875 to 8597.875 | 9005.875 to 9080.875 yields 0.10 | 8.43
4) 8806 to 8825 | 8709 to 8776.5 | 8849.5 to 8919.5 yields -0.08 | 7.7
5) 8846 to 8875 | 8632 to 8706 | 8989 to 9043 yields 0.10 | 8.65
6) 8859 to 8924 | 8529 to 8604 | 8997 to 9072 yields 0.21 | 8.35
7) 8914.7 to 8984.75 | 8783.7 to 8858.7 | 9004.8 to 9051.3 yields 0.05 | 8.33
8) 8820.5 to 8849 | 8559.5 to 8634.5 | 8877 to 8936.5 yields -0.05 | 7.39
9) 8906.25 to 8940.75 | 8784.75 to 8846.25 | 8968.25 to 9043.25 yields 0.03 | 8.12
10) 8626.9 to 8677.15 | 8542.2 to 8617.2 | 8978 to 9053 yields -0.08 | 8.46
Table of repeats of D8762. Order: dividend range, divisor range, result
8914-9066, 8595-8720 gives 0.92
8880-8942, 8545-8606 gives 0.84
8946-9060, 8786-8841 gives 1.04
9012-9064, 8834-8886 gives 1.17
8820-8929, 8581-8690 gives 0.81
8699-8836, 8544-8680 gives 0.95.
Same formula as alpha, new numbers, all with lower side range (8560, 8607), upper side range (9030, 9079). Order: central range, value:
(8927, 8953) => 0.5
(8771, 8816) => 1.1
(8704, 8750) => 1.7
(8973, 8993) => 0.8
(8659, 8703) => -0.5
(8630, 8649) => -2.8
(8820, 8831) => 1.2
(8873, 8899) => 7.7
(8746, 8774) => -1.7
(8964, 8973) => 1.2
